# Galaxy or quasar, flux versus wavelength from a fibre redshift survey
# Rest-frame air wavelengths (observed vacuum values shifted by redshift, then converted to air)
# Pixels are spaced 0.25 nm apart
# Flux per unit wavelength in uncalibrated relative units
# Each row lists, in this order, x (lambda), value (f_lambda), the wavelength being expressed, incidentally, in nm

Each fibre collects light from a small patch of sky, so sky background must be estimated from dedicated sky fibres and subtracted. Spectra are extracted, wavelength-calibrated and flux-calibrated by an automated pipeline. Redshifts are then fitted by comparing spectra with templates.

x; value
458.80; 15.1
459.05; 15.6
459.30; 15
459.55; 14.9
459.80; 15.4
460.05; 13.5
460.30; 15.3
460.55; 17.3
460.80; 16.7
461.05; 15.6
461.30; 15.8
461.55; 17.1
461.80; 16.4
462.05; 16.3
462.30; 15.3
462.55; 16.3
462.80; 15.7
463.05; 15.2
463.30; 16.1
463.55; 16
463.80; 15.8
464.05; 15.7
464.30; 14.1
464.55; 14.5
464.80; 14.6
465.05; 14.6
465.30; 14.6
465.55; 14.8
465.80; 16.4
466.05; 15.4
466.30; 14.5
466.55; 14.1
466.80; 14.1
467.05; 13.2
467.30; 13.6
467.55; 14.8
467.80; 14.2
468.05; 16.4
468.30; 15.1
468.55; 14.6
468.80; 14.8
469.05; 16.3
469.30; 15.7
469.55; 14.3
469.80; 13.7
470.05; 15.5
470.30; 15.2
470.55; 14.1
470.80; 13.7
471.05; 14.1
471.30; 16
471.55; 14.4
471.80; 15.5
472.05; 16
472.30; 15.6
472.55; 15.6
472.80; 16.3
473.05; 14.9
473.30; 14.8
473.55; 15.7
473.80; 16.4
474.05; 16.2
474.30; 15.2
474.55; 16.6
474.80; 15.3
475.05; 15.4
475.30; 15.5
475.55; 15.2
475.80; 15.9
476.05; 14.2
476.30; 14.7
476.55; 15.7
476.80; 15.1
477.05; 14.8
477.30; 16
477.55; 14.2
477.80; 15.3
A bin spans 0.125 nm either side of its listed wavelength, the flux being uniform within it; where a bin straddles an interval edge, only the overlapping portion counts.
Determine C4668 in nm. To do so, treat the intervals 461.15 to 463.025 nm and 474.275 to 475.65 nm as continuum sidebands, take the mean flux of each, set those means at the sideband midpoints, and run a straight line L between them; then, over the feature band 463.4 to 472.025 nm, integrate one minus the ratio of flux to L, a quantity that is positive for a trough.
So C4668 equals 0.54 nm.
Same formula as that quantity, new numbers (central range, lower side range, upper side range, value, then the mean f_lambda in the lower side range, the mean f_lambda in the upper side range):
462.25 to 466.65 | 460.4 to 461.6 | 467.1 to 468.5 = 0.101 nm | 16.4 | 14.7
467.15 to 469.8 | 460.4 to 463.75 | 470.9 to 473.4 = 0.119 nm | 16.1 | 15.3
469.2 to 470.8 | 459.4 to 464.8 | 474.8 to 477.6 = 0.076 nm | 15.6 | 15.2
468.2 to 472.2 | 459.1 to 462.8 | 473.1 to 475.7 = 0.184 nm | 15.8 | 15.6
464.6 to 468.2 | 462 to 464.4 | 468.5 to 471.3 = 0.135 nm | 15.6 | 14.8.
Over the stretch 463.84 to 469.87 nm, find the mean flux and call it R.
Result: 14.8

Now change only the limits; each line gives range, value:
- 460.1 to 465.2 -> 15.7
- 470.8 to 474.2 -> 15.4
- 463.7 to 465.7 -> 14.8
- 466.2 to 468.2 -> 14.4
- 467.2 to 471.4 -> 14.8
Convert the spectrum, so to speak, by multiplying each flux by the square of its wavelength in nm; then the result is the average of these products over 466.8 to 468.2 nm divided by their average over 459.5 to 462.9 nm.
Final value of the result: 0.9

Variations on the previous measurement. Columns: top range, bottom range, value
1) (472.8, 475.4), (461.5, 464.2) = 1.03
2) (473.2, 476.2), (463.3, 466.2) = 1.07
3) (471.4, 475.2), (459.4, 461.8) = 1.04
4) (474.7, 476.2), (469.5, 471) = 1.08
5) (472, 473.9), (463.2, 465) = 1.07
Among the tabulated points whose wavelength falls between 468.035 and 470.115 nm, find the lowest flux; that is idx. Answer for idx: 13.7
